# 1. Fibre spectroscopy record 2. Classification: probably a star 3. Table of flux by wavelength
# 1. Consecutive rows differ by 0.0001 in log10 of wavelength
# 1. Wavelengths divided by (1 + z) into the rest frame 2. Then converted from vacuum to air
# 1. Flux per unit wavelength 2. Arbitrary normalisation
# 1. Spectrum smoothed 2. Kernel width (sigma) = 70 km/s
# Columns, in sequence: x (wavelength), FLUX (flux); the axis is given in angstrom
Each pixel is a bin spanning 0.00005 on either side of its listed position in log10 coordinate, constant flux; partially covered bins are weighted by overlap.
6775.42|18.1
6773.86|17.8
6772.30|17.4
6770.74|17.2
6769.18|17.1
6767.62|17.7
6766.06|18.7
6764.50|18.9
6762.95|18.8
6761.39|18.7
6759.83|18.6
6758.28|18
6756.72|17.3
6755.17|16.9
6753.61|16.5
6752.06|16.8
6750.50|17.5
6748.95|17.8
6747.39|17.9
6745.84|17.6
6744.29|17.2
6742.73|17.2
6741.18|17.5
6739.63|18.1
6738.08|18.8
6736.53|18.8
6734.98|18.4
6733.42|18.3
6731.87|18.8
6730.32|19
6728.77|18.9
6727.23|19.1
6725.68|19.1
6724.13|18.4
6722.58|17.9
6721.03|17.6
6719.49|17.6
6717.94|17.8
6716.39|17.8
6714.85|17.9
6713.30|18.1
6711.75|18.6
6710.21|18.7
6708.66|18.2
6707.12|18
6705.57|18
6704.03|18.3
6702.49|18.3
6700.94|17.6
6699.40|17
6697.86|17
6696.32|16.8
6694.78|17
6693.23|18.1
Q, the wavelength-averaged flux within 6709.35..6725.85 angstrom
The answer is 18.1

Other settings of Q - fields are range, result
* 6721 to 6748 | 18.3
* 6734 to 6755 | 17.7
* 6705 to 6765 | 18.1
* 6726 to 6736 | 18.8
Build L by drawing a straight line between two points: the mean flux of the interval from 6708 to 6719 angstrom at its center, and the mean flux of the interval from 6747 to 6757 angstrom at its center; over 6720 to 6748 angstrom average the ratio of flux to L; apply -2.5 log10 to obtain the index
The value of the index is -0.037 mag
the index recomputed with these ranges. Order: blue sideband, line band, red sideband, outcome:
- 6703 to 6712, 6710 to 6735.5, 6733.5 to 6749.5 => -0.01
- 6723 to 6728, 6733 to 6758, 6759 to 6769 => 0.06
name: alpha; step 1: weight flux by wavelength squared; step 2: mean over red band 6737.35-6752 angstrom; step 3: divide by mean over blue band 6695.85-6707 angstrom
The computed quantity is 1.02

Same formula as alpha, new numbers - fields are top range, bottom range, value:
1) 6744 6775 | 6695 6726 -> 1.01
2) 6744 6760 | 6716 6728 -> 0.97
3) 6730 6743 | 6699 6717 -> 1.02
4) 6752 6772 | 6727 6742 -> 0.97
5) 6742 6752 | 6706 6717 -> 0.97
